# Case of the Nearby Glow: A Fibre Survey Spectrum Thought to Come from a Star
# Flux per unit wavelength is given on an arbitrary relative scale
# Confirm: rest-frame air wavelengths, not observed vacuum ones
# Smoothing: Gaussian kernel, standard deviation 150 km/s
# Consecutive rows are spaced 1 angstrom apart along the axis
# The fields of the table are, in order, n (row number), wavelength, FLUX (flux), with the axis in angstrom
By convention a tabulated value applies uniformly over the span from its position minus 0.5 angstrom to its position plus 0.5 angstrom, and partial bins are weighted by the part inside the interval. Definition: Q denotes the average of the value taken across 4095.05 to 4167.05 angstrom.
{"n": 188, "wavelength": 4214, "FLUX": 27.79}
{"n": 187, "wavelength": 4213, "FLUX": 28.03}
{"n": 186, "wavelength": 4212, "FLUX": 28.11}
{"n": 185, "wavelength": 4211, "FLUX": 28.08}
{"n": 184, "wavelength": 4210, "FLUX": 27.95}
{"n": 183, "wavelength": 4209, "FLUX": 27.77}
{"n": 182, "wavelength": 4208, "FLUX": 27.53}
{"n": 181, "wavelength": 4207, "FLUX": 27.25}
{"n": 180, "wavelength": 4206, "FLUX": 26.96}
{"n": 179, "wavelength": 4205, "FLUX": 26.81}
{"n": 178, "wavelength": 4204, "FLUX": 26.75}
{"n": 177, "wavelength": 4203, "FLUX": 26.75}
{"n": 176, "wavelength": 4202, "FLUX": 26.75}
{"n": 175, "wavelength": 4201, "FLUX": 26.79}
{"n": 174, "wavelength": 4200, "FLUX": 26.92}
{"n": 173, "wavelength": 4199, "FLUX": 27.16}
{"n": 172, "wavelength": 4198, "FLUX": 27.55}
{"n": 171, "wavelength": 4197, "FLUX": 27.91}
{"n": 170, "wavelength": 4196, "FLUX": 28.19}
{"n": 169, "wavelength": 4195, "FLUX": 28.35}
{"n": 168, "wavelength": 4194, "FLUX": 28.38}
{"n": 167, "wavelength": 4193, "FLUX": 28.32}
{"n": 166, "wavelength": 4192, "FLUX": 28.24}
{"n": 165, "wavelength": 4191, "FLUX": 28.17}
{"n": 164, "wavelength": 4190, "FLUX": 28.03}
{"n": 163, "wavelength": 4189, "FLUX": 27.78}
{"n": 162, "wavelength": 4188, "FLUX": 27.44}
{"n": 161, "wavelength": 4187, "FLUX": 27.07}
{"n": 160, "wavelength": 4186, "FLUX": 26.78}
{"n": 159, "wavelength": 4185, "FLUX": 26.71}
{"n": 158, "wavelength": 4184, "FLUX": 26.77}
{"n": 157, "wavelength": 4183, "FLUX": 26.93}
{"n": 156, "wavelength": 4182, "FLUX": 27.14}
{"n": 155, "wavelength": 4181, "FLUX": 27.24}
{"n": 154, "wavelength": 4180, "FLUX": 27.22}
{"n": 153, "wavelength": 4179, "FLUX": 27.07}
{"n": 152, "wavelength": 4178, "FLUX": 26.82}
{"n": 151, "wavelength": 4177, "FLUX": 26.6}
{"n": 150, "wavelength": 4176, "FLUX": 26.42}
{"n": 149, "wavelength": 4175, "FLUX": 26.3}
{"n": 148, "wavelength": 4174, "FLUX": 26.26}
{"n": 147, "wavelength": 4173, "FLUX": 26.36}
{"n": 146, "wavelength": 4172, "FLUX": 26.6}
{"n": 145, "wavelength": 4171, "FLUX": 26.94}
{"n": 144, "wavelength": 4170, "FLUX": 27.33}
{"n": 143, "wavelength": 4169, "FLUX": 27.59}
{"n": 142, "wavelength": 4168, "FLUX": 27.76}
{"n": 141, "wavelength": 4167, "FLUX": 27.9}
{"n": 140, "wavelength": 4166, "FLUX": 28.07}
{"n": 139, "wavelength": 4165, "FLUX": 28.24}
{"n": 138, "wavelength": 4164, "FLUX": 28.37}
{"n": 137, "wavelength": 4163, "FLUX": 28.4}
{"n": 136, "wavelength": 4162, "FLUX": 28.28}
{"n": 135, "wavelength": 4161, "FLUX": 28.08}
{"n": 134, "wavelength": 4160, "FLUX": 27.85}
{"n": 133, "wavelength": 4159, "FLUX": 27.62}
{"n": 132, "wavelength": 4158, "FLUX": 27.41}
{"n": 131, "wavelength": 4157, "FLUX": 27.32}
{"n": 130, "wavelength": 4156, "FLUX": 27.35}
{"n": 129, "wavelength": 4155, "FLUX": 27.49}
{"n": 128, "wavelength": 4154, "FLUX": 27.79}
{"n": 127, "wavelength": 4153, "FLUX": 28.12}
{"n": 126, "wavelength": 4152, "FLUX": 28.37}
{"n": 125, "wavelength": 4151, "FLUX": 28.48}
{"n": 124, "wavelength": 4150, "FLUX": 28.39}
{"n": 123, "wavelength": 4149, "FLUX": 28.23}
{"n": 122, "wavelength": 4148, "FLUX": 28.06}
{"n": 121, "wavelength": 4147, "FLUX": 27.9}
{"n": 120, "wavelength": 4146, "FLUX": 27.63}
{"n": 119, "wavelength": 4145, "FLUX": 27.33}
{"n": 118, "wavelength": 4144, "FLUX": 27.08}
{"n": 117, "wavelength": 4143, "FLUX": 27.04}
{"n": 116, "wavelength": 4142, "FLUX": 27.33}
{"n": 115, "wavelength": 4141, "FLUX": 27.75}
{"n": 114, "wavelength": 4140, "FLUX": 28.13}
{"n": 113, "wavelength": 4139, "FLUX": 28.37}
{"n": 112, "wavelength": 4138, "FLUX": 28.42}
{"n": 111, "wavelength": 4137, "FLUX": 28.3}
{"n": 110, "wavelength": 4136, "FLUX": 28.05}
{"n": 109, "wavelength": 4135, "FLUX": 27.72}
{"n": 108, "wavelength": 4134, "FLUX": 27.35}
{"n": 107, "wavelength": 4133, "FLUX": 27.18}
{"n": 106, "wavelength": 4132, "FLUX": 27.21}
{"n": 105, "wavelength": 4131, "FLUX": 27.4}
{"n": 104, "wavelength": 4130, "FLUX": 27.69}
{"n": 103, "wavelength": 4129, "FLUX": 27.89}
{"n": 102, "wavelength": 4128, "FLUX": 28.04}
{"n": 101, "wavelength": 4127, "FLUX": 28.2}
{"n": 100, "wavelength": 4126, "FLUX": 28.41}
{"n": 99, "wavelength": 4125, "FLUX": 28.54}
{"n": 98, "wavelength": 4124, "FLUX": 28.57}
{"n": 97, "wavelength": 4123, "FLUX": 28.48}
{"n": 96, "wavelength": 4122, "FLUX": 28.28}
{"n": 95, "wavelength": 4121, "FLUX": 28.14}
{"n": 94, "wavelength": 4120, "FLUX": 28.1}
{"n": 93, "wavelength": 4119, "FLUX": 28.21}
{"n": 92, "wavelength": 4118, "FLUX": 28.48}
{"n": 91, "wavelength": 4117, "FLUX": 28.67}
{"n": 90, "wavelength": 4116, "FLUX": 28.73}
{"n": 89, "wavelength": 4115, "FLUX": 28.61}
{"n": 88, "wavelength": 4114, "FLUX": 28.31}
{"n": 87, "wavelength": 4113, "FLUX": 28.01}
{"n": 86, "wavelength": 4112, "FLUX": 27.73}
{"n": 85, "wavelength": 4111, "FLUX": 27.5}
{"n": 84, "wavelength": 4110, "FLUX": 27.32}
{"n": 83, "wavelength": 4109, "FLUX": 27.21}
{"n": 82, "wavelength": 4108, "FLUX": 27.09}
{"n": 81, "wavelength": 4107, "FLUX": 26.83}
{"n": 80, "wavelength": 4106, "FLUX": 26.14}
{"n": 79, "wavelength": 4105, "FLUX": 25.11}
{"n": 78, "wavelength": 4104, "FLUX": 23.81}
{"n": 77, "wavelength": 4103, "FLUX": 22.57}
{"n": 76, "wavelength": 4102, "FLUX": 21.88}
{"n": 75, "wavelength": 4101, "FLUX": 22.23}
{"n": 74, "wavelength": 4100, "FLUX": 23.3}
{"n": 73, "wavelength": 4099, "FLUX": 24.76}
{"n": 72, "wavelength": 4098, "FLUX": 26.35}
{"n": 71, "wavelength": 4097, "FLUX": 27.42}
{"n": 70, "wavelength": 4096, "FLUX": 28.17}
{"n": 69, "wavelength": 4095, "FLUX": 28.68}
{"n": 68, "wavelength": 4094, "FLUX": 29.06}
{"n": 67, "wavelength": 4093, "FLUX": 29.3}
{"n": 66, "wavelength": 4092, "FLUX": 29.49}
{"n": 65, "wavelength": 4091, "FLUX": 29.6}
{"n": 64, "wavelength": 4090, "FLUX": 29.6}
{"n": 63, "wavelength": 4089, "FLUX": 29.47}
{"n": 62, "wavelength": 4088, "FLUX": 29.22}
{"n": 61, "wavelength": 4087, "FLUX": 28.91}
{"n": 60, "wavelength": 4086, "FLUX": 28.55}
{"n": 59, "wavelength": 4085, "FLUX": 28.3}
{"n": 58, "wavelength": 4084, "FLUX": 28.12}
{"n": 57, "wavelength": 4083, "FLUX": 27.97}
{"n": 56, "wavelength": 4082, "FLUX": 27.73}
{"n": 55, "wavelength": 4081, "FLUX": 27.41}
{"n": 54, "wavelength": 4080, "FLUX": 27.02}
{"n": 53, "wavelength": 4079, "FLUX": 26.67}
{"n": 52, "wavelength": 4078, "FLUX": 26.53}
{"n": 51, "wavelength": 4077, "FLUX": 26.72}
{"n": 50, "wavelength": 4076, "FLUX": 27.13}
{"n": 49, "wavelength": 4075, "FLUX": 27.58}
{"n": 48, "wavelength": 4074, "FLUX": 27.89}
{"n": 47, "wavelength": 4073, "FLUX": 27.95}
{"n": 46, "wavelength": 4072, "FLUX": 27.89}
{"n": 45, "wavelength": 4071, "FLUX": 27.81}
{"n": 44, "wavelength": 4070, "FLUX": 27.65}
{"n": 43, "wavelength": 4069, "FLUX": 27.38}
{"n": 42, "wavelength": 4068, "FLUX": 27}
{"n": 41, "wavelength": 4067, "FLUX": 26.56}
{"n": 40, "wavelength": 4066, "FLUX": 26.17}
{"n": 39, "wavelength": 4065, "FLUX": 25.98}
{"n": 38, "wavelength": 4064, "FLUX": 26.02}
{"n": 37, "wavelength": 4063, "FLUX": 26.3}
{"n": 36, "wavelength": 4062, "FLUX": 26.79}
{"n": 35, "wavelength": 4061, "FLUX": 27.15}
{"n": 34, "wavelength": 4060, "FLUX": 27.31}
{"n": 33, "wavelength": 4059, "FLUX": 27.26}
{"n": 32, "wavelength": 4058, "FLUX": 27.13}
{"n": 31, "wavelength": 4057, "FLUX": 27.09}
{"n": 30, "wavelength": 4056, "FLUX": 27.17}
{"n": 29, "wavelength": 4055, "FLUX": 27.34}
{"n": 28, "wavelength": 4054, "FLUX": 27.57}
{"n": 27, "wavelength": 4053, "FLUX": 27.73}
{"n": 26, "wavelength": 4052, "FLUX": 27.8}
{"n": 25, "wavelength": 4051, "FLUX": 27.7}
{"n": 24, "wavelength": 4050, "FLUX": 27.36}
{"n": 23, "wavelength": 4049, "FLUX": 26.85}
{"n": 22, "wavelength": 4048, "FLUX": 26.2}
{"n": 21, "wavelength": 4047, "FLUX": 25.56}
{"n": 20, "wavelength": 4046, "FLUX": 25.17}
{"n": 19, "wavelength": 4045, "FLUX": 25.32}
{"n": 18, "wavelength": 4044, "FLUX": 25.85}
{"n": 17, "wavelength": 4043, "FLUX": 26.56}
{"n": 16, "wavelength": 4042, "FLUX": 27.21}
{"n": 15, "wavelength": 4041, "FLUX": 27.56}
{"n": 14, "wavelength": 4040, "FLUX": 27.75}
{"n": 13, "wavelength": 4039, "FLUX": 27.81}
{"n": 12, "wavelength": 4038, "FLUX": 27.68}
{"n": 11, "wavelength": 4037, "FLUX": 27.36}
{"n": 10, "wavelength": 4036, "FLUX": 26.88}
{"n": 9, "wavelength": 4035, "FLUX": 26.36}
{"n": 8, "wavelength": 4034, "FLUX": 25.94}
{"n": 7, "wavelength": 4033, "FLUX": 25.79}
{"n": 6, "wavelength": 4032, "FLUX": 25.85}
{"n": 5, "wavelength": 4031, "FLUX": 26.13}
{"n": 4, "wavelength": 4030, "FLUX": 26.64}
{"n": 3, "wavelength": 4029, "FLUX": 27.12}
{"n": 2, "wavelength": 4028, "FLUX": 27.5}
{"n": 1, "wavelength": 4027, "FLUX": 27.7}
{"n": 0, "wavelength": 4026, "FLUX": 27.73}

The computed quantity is 27.4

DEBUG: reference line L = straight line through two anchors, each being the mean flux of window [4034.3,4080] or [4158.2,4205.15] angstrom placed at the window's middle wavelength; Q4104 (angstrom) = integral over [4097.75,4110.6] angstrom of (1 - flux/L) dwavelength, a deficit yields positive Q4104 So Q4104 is 1.0 angstrom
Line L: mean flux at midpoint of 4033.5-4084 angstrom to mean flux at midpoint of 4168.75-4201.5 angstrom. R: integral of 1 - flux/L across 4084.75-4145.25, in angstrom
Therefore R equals -0.9 angstrom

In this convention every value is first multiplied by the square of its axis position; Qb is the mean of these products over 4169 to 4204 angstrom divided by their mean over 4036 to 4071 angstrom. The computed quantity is 1.1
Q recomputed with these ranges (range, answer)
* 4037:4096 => 27.5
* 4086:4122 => 27.3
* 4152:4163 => 27.8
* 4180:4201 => 27.5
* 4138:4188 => 27.5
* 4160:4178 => 27.4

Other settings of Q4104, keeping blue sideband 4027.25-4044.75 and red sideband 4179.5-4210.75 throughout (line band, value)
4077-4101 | -0.7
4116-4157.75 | -1.2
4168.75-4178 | 0.2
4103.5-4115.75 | 0.0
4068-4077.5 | -0.2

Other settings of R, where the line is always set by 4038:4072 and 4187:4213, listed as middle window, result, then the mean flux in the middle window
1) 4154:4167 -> -0.2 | 27.9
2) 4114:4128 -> -0.6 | 28.4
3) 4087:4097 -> -0.7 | 29.1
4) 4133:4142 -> -0.2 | 27.9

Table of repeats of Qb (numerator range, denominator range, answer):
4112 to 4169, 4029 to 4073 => 1.09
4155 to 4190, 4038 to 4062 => 1.07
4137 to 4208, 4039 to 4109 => 1.07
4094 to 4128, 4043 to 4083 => 1.03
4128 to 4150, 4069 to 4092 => 1.02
